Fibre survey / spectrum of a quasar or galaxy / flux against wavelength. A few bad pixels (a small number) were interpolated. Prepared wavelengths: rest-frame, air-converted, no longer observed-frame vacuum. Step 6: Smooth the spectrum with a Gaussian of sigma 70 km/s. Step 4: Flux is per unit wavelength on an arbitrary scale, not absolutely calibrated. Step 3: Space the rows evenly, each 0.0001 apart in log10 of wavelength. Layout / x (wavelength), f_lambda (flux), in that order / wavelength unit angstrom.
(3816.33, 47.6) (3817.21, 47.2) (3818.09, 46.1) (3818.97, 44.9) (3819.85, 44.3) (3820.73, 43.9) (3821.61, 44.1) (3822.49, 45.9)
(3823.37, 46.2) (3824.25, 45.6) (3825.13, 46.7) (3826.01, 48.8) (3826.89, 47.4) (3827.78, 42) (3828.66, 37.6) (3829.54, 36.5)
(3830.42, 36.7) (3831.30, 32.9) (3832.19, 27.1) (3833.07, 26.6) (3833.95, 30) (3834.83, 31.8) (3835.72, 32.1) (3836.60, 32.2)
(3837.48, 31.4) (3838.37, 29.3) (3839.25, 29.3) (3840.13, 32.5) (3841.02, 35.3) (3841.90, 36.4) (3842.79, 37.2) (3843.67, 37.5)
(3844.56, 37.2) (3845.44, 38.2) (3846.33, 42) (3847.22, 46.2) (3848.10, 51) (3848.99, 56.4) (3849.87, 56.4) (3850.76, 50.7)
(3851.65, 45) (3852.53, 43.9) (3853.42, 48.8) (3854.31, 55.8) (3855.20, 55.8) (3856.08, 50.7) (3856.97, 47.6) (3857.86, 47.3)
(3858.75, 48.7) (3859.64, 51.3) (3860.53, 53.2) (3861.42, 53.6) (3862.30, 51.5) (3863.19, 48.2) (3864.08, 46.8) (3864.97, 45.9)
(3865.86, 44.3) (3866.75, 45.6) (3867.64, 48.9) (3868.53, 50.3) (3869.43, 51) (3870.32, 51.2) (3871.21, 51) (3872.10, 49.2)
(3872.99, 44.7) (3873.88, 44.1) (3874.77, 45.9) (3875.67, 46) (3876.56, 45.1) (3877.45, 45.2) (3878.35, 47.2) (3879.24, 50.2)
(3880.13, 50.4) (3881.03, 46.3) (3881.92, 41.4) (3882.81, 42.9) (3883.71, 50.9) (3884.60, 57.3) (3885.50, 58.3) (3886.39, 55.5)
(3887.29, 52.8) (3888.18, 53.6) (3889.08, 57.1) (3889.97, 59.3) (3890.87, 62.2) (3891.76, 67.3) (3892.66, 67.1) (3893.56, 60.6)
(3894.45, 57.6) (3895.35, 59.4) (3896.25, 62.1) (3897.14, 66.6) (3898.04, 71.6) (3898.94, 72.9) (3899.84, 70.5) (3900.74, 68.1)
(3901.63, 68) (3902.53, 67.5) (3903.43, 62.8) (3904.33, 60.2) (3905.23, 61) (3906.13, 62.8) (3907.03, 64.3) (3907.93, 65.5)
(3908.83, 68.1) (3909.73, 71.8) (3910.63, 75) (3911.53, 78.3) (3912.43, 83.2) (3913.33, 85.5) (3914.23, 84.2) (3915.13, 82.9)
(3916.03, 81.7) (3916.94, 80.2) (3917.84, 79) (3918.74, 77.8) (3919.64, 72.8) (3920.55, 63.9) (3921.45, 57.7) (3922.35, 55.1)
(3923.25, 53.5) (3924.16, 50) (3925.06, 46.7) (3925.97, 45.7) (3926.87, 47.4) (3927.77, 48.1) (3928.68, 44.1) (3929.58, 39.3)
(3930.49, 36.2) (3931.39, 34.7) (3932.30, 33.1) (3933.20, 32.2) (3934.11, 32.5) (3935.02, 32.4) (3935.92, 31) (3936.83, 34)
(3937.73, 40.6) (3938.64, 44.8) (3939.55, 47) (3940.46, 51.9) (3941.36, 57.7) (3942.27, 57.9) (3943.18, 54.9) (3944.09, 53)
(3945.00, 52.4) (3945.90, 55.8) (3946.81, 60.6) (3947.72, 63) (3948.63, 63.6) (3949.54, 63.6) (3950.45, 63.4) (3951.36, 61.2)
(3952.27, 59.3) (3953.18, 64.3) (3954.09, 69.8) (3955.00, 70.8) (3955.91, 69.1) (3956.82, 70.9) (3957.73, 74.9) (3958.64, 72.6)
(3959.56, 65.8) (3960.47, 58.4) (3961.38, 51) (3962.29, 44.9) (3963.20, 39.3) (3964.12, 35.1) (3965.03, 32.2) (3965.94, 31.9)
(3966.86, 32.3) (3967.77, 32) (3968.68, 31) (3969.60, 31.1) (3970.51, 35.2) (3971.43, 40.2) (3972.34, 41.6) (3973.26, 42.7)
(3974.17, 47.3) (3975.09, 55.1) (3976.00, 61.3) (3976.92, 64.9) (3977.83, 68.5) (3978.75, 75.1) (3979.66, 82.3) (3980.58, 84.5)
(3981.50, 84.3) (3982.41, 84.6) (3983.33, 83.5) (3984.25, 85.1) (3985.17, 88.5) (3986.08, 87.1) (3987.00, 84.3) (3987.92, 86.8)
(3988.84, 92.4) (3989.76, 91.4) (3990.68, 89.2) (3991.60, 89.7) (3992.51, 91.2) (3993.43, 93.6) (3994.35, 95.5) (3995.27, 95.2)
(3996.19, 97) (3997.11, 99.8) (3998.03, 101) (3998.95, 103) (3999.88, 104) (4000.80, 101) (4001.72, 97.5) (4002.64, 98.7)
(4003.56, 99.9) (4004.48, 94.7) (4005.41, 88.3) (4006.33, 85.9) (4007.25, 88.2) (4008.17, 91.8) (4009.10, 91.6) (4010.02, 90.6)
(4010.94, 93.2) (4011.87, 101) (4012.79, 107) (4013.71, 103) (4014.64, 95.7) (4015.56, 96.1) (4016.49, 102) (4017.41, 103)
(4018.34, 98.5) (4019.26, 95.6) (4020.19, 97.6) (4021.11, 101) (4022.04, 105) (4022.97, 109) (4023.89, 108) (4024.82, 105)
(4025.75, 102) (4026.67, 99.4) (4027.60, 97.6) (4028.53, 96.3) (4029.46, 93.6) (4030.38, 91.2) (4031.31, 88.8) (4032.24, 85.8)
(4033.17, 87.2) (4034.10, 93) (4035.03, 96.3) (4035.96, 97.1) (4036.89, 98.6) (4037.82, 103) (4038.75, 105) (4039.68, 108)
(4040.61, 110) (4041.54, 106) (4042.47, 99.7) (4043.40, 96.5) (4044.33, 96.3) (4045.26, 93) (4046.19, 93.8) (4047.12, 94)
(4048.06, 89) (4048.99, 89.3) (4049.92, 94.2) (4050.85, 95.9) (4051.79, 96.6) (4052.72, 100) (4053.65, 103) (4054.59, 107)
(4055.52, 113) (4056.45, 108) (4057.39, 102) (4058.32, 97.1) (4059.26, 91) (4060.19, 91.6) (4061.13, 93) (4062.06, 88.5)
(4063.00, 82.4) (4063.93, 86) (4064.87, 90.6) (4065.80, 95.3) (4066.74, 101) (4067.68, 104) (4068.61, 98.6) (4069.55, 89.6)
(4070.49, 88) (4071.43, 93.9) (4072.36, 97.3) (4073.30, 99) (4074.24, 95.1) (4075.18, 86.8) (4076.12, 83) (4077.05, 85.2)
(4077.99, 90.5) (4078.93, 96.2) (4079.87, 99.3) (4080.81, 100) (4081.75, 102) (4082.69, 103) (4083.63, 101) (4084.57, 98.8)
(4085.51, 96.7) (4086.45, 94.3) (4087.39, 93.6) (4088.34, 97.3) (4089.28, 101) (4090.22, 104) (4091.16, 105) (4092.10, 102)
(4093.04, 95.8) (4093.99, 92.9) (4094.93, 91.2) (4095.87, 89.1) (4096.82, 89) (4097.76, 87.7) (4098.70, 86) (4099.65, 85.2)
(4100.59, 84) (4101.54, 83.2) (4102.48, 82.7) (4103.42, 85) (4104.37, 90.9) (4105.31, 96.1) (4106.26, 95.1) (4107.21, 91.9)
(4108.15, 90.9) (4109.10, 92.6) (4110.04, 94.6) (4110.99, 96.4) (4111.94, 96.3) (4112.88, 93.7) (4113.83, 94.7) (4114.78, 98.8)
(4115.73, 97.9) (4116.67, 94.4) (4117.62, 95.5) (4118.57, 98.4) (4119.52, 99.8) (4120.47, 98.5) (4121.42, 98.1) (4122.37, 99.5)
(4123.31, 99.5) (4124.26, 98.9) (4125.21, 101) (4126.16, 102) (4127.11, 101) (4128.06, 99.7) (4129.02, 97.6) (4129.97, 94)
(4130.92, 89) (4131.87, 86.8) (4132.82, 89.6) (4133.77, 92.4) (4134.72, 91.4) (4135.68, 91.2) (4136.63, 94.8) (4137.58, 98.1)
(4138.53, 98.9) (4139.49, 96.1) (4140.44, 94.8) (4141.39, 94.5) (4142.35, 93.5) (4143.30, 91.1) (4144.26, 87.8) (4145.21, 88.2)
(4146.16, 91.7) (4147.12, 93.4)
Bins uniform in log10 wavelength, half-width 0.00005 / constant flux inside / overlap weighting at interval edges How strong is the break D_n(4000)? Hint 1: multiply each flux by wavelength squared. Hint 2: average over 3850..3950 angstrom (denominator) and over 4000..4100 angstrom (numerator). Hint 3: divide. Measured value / 1.9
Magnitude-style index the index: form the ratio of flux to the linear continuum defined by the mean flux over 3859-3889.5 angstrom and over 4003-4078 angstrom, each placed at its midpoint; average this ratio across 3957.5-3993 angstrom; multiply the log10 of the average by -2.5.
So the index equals 0.23 mag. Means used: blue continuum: 49.3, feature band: 63.3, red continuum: 96.4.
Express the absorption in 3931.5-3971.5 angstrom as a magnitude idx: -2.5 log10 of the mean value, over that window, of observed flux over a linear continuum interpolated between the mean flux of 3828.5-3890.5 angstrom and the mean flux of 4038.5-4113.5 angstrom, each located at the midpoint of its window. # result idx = 0.31 mag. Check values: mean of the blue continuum 45.1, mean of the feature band 49.9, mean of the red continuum 95.1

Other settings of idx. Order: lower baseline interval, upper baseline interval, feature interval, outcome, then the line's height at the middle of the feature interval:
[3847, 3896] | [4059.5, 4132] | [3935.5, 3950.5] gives 0.24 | 65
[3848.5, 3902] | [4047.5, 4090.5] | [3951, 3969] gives 0.32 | 71.9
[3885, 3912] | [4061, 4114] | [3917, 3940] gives 0.39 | 68.9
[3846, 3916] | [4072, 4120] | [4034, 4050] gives -0.16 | 84.7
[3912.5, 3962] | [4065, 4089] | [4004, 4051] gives -0.19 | 82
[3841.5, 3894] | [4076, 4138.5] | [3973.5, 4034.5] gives -0.21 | 75.3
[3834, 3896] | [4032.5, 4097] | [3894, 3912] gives -0.17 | 57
